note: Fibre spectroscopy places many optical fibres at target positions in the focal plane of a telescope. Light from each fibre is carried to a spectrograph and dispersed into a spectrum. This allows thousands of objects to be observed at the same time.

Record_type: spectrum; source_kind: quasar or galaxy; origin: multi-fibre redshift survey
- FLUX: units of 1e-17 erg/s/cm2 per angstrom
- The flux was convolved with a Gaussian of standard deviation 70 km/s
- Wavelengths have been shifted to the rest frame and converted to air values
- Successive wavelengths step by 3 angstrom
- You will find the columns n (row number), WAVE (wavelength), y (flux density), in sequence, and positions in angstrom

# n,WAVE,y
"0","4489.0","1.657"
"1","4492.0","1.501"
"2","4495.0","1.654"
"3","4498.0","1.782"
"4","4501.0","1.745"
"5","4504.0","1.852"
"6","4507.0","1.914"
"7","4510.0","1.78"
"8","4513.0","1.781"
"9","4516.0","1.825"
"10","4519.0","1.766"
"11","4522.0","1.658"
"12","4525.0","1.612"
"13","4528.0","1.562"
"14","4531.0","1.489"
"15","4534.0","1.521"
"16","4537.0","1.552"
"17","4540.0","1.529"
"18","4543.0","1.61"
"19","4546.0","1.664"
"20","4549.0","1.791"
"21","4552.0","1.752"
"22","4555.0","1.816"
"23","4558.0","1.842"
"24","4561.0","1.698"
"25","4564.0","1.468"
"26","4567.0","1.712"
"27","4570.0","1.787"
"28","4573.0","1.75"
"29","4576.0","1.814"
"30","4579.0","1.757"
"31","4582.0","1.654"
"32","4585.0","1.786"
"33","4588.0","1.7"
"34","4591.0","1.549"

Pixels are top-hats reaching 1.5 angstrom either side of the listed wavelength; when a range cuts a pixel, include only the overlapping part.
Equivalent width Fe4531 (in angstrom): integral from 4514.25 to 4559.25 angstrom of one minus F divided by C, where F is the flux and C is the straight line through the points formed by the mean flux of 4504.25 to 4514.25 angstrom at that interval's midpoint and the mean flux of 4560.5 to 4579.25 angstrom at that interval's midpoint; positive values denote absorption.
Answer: 2.76 angstrom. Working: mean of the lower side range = 1.83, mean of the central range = 1.67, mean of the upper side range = 1.71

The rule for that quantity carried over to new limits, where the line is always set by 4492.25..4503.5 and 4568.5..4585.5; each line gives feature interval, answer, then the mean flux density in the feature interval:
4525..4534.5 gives 1.1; 1.54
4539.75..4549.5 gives 0.5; 1.65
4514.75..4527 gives 0.1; 1.71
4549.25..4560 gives -0.3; 1.8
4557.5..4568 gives 0.5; 1.66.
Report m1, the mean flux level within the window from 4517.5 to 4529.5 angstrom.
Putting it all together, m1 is 1.65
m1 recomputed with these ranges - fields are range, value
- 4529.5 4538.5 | 1.52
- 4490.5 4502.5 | 1.67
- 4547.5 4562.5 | 1.78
